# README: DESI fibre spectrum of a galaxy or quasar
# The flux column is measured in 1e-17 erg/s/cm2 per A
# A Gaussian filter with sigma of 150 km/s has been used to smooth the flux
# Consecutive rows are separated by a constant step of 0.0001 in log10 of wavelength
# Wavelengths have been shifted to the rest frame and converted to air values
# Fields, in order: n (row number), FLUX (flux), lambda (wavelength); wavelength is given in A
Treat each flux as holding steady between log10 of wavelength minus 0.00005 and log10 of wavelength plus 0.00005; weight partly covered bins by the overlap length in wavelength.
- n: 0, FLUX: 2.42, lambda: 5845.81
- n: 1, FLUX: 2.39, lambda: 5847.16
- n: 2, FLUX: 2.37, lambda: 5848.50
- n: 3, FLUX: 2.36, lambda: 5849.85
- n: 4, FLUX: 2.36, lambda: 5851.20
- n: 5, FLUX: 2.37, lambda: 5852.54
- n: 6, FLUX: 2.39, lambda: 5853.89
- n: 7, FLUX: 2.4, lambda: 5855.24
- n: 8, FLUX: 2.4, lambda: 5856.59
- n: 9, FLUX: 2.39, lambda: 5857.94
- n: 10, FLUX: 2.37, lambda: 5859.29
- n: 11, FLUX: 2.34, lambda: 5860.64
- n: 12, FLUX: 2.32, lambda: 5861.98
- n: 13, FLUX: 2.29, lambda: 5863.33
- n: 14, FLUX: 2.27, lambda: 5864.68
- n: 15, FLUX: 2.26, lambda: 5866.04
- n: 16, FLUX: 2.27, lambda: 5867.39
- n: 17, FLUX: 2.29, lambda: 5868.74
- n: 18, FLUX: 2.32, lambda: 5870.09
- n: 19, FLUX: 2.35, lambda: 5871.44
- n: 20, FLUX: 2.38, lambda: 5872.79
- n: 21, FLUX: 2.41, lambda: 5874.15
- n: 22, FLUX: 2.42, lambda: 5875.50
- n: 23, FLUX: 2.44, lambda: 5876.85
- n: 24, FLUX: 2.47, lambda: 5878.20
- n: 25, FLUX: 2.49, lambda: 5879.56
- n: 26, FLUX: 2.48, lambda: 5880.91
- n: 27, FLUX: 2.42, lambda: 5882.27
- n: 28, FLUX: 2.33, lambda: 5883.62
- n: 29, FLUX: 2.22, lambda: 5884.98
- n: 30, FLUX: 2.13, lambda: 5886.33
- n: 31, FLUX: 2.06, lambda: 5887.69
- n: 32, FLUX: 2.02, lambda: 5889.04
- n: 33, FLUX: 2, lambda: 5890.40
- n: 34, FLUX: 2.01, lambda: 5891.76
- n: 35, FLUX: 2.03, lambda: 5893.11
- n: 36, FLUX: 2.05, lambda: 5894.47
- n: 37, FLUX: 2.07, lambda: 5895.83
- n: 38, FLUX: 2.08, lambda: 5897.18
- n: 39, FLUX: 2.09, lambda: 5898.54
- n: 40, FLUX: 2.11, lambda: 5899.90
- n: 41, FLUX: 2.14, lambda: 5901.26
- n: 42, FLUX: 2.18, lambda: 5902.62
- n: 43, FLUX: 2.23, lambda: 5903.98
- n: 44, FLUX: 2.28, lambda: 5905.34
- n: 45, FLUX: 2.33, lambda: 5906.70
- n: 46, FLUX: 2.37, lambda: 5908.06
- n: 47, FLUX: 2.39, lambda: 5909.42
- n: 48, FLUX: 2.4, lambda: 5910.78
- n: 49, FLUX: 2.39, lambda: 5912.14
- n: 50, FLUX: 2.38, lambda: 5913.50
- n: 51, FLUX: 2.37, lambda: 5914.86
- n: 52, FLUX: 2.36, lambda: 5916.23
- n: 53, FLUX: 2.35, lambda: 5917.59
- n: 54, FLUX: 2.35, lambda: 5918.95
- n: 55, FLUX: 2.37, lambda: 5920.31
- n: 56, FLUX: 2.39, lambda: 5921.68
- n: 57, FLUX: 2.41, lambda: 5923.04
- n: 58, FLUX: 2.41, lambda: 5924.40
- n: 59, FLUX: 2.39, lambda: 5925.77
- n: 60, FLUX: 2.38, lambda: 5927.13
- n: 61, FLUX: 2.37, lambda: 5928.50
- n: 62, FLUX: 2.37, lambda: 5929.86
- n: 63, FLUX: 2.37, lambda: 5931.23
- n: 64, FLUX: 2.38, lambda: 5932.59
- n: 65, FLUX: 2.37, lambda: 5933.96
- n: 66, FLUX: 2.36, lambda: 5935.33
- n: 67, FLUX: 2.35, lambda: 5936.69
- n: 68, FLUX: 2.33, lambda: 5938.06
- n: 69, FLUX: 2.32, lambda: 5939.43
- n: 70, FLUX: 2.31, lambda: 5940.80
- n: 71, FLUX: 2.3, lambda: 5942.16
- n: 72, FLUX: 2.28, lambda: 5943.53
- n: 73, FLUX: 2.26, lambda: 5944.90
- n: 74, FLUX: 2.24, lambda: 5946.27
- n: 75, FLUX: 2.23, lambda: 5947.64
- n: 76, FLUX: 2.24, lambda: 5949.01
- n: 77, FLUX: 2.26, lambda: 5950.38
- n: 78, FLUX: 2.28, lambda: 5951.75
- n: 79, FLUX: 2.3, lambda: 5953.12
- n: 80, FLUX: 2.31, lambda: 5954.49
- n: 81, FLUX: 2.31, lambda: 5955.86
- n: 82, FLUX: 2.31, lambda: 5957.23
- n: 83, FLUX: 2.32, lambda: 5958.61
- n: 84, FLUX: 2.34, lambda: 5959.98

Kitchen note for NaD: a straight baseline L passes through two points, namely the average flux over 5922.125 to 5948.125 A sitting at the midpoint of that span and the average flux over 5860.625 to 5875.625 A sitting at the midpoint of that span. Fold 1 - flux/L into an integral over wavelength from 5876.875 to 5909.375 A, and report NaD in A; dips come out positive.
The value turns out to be 1.7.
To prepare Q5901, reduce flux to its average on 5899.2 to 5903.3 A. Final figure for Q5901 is 2.14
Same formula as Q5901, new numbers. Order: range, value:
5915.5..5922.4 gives 2.36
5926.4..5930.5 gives 2.38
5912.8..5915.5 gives 2.38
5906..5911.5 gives 2.37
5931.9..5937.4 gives 2.37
